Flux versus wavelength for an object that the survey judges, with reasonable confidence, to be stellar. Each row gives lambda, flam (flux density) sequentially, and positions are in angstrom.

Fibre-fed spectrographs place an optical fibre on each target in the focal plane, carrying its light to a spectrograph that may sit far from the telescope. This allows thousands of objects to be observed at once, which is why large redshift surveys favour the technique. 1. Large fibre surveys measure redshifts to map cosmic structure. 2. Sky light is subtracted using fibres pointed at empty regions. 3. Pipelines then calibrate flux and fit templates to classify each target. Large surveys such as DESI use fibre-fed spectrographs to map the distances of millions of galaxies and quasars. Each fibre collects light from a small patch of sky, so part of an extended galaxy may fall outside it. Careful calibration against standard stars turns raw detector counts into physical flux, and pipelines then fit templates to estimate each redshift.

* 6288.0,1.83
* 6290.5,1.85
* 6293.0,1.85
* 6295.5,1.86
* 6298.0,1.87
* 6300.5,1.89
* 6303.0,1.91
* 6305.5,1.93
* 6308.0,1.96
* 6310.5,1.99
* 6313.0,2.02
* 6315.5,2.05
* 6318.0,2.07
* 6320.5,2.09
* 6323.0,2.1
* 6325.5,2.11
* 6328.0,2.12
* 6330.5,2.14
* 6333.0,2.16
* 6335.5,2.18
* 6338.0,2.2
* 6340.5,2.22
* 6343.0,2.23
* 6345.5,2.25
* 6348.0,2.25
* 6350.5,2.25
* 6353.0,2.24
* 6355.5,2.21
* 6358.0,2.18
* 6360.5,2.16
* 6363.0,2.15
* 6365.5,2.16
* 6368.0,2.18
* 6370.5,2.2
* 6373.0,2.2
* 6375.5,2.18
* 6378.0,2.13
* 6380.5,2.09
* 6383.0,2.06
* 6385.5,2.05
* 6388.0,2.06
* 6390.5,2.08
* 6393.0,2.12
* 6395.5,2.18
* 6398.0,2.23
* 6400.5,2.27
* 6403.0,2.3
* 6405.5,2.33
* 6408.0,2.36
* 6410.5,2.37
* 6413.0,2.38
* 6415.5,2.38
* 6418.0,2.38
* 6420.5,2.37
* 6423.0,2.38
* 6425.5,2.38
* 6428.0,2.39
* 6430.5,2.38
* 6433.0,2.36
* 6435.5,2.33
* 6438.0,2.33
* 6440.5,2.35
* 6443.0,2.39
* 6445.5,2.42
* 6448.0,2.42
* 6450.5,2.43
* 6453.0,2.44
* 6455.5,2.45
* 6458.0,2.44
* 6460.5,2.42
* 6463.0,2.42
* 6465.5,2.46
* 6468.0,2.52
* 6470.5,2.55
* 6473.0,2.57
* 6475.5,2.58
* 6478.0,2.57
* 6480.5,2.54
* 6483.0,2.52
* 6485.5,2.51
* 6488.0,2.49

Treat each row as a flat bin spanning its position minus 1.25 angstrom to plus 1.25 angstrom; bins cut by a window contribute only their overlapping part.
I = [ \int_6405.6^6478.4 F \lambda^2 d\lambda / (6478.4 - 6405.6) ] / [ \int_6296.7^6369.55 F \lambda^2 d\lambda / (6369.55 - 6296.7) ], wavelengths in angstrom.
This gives 1.18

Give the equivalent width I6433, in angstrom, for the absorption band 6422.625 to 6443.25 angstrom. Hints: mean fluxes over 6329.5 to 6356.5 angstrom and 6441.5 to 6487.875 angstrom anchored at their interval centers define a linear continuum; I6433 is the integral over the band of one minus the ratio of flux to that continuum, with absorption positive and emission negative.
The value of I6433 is 0.4 angstrom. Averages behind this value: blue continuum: 2.21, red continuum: 2.48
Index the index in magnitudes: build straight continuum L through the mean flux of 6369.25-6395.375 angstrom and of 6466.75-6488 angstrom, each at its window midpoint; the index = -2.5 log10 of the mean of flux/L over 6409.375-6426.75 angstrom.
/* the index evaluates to -0.05 mag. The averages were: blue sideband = 2.12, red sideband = 2.54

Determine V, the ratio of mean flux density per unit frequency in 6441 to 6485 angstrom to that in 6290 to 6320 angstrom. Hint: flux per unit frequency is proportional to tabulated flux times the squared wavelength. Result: 1.34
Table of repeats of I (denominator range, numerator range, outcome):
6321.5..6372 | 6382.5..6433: 1.06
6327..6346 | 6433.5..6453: 1.13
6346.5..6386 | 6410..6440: 1.11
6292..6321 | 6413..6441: 1.26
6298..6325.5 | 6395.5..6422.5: 1.20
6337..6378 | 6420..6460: 1.12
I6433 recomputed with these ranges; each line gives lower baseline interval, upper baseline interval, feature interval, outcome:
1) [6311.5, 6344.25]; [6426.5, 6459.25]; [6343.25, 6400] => 1.6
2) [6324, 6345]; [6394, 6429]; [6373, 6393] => 1.5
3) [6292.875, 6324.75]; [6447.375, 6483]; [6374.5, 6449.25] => 1.1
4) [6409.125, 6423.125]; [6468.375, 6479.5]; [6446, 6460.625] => 0.4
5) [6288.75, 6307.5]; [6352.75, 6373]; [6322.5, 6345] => -1.3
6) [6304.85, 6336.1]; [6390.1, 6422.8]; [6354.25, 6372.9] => 0.0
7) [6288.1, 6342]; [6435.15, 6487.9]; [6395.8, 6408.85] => 0.0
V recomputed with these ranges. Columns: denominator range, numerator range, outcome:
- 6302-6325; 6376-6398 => 1.07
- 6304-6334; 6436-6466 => 1.22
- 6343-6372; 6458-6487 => 1.18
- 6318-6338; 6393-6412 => 1.10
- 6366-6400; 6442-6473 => 1.17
